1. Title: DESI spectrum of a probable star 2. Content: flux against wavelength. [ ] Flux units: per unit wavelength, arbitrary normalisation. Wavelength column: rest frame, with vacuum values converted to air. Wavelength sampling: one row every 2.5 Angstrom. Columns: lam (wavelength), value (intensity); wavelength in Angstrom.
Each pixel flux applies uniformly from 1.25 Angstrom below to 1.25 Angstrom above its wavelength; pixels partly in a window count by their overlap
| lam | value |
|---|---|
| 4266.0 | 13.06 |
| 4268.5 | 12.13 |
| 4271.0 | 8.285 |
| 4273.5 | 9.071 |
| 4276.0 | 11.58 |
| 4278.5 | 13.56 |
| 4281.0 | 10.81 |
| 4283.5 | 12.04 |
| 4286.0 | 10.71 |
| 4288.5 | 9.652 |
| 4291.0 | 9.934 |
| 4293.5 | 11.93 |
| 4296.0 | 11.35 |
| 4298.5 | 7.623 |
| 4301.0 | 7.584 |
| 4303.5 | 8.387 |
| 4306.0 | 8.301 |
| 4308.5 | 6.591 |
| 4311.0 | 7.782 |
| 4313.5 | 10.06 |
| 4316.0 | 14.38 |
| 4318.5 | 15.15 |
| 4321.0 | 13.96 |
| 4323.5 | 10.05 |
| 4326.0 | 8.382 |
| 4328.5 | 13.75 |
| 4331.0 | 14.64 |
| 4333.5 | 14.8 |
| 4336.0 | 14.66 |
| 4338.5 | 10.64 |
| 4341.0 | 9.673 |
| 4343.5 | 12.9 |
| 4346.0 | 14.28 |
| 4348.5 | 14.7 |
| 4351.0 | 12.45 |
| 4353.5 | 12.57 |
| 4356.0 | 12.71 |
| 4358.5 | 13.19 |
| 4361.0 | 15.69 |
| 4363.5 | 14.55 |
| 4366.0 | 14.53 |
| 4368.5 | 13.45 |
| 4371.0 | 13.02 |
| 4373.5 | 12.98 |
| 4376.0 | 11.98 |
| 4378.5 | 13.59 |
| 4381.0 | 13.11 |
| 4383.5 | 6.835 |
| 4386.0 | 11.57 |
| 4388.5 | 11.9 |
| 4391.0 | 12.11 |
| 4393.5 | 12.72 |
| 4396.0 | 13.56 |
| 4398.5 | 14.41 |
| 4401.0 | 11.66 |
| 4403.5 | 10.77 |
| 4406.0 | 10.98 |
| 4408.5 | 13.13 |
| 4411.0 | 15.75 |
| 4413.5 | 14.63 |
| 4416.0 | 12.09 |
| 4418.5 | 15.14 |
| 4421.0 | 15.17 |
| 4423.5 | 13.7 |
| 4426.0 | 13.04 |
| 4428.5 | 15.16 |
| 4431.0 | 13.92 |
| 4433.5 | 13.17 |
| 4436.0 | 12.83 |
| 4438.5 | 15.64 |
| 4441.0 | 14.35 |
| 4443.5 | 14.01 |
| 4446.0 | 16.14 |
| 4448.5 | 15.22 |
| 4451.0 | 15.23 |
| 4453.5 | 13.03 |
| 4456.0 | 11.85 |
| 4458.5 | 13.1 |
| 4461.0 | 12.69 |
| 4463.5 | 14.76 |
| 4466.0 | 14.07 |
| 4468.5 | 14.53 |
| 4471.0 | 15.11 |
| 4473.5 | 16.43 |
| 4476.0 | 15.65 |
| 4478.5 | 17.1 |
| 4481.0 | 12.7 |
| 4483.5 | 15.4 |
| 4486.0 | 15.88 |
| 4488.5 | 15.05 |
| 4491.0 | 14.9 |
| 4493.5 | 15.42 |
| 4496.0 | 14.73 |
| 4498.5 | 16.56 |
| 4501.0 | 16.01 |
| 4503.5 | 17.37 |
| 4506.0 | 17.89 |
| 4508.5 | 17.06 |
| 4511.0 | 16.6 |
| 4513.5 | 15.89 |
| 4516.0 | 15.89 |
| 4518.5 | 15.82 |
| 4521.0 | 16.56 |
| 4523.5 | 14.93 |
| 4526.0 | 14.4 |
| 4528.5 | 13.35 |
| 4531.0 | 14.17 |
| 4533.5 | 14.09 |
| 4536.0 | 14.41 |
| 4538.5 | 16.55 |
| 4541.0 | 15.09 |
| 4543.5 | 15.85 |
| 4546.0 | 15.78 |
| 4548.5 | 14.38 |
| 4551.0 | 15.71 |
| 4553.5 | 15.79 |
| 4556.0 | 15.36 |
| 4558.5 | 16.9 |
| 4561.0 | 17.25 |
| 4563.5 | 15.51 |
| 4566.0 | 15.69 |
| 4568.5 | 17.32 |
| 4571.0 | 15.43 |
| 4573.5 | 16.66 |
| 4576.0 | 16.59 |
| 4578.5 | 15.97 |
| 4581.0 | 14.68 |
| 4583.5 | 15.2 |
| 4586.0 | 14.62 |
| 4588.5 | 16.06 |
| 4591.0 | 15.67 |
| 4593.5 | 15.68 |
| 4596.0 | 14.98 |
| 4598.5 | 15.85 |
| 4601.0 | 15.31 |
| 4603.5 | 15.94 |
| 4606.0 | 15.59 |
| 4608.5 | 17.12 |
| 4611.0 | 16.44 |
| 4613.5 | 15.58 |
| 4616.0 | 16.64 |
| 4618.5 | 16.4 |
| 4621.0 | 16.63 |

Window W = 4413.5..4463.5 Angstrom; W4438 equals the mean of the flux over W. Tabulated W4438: 14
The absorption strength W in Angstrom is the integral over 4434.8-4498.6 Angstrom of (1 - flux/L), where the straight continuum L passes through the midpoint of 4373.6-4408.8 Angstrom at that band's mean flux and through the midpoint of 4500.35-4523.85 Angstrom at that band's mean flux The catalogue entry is 0.49 Angstrom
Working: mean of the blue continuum 12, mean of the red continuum 16.5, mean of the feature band 14.7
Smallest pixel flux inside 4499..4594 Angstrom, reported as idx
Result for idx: 13.35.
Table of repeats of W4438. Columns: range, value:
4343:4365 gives 13.7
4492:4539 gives 15.7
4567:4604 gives 15.7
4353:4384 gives 13.1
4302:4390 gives 12.2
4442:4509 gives 15.1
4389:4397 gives 12.7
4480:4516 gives 15.8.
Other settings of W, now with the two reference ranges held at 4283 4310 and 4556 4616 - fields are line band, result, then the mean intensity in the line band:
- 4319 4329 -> -1.7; 11.6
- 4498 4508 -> -2.1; 17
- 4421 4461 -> -4.4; 14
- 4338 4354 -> -3.1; 12.5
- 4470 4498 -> -3.6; 15.3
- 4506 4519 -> -2.0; 16.4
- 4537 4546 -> -0.5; 15.8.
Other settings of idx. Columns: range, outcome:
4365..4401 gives 6.835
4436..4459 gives 11.85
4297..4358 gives 6.591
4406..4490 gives 10.98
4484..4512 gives 14.73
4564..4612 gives 14.62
